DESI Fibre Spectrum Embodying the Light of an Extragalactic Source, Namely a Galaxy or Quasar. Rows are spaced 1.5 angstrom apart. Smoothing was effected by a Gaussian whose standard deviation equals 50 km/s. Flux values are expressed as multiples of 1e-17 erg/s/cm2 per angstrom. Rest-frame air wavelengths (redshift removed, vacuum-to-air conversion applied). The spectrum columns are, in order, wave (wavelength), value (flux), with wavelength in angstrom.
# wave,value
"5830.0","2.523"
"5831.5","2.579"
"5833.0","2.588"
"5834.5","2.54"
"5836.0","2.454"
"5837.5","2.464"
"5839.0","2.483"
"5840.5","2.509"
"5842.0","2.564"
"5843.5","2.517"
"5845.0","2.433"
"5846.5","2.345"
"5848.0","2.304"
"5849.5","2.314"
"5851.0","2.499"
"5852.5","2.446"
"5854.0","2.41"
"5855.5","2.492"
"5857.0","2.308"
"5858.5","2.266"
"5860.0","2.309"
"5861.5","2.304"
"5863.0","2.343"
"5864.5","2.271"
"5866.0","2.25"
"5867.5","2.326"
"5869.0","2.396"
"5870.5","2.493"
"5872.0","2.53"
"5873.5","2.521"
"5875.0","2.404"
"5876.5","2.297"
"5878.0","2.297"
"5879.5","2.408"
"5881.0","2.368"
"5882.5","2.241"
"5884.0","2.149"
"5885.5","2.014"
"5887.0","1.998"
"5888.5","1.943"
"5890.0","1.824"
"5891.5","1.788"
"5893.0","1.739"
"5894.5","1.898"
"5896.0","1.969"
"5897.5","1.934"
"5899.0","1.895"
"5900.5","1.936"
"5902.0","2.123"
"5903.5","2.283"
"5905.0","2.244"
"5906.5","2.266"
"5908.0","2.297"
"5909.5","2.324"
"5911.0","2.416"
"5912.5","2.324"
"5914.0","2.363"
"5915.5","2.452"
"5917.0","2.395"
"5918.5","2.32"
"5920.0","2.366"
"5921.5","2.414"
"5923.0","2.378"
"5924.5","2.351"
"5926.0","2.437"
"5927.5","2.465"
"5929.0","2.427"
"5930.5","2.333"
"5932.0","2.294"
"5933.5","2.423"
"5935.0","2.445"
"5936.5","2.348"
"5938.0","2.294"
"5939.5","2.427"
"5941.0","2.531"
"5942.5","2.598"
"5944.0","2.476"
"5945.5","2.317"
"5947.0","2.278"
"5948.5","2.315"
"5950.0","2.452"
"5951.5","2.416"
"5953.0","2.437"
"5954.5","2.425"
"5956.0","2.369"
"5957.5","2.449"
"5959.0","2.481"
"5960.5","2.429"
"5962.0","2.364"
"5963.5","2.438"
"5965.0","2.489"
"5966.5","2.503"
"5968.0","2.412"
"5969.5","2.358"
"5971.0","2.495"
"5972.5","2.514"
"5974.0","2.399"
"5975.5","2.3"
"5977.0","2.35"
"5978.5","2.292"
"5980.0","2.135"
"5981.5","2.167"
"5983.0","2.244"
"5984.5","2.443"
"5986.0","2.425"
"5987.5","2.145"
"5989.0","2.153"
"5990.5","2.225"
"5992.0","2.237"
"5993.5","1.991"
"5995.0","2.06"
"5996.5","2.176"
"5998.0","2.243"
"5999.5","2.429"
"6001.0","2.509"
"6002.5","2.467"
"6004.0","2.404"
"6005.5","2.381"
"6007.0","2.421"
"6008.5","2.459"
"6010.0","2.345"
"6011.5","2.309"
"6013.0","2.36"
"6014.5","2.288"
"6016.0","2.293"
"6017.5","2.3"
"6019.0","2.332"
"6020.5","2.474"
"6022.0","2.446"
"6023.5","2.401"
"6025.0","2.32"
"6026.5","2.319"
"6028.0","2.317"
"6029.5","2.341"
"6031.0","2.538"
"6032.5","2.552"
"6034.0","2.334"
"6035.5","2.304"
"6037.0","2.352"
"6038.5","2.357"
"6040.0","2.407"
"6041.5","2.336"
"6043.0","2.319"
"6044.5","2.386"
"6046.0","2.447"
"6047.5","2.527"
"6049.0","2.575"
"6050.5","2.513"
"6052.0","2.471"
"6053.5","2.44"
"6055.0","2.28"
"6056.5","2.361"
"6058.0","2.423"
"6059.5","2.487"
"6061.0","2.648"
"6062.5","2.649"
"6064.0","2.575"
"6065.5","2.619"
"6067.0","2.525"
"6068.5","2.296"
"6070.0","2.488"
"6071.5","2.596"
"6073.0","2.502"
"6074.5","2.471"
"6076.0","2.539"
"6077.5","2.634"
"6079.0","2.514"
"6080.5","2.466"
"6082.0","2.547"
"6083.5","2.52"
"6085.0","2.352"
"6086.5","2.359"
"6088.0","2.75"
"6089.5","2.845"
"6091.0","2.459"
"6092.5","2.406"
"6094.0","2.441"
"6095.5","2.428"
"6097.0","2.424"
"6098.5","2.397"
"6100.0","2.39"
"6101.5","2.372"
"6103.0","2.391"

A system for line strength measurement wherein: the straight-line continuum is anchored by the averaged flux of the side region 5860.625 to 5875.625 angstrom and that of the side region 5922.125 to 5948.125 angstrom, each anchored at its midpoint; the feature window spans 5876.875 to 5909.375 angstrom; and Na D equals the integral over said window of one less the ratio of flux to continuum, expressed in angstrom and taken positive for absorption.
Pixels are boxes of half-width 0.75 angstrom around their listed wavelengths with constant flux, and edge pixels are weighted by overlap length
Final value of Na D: 4.2 angstrom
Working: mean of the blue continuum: 2.38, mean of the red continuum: 2.4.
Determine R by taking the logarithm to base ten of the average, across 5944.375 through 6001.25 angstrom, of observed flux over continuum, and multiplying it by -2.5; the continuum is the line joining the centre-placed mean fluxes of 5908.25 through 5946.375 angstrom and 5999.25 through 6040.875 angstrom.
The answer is 0.02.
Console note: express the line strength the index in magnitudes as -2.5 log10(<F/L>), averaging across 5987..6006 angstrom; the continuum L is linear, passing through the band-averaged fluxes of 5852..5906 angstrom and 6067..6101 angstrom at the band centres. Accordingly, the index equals 0.05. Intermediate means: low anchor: 2.21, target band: 2.26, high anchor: 2.49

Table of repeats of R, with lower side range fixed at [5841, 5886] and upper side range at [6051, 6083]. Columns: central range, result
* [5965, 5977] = 0.01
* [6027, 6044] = 0.05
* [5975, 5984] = 0.09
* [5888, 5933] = 0.09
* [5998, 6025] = 0.04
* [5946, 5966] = 0.01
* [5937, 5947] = 0.00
